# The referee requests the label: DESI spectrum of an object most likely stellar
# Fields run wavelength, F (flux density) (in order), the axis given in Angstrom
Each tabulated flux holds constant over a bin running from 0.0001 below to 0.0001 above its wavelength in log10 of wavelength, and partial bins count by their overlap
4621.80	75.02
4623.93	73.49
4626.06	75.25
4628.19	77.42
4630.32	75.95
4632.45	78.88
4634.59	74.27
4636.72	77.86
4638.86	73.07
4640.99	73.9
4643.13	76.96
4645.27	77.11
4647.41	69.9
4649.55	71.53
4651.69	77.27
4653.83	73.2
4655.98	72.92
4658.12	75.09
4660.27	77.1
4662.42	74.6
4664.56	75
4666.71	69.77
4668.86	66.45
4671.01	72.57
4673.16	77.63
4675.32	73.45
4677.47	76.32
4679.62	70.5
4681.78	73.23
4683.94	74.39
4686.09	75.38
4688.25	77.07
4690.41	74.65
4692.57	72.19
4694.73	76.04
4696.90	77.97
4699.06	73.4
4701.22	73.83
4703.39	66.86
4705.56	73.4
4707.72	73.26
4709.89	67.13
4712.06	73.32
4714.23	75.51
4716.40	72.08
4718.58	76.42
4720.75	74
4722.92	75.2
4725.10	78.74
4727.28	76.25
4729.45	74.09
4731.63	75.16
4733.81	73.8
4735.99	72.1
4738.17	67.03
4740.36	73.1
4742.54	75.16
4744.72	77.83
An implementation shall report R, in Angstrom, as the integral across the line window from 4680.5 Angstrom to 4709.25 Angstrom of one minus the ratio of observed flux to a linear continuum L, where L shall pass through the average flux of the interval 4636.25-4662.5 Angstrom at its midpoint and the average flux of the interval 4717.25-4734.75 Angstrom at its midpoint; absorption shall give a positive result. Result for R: 0.5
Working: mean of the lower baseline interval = 74.6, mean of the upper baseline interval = 75.4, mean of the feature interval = 73.8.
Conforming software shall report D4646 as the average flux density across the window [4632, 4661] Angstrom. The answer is 74.8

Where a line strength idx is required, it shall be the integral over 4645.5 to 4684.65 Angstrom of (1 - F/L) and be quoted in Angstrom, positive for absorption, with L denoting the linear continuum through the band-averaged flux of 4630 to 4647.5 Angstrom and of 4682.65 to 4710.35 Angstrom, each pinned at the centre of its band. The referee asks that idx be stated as 0.7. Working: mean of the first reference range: 75.6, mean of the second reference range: 73.7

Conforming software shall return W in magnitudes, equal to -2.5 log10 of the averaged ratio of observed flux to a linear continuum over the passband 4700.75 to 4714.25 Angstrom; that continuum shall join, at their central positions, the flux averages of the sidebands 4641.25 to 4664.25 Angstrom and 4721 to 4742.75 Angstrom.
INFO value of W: 0.04 mag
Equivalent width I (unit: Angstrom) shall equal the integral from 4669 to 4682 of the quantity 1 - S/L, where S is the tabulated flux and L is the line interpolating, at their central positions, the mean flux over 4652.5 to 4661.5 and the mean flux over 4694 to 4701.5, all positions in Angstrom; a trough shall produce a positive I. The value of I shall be 0.3 Angstrom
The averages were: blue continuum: 74.6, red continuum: 75.4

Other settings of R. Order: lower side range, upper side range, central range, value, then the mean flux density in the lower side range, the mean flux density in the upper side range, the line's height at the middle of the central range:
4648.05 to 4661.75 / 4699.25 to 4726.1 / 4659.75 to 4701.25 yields -0.1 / 74.4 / 73.3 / 73.9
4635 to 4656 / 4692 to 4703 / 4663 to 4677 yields 0.3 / 74.4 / 74.3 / 74.4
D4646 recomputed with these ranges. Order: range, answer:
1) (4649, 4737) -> 73.9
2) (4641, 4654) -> 74.4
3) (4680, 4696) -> 74.5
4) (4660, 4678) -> 73.4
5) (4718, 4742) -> 74.2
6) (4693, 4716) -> 73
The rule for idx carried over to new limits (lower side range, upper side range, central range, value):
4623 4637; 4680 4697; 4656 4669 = 0.32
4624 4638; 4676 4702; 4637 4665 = 0.45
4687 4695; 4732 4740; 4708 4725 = -0.17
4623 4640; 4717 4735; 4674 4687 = 0.28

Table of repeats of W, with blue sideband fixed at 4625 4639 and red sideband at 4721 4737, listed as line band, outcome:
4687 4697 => 0.00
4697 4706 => 0.04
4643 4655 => 0.03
